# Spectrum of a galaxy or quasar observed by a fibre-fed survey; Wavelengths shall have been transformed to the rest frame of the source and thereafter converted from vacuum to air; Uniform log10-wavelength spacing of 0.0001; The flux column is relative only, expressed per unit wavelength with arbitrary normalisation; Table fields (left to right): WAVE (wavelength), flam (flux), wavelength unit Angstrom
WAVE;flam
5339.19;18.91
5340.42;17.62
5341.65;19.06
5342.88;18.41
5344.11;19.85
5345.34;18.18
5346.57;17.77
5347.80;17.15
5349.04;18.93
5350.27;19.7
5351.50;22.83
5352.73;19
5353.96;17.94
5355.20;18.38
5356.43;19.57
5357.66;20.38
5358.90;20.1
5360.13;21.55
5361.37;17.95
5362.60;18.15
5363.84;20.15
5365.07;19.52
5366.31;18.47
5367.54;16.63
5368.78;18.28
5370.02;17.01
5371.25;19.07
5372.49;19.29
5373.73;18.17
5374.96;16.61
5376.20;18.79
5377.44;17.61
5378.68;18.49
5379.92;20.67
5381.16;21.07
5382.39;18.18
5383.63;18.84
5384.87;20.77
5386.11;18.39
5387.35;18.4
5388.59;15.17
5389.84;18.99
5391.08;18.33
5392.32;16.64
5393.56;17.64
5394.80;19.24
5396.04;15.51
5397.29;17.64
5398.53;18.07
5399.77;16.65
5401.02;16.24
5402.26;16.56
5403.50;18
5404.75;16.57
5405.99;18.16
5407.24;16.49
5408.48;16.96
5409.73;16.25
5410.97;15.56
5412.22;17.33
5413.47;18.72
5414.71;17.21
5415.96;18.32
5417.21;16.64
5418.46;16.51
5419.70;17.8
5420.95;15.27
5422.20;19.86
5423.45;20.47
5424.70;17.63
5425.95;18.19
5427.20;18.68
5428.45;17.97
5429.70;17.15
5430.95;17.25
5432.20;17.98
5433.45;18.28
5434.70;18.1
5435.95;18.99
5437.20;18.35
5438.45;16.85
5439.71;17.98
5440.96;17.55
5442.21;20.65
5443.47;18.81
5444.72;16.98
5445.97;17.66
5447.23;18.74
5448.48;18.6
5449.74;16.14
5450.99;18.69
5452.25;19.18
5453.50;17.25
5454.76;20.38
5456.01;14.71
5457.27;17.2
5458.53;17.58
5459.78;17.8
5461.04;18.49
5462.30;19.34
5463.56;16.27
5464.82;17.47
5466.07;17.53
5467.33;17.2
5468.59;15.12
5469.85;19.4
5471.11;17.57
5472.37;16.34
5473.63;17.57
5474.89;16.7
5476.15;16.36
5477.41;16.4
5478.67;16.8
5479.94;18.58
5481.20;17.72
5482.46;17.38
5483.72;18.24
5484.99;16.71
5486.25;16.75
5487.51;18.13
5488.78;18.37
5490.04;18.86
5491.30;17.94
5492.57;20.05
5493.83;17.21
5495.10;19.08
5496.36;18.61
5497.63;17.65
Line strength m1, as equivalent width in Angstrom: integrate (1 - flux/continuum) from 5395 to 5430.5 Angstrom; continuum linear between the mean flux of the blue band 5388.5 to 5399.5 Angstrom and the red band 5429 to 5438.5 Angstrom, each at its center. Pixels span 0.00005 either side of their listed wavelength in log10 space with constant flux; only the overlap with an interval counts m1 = 0.7 Angstrom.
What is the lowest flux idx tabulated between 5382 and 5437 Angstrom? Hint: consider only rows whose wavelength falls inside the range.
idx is 15.17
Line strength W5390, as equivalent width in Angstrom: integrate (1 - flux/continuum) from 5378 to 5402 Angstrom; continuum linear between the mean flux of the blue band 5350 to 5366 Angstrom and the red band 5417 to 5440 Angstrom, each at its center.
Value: 0.91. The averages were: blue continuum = 19.6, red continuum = 17.9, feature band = 18.1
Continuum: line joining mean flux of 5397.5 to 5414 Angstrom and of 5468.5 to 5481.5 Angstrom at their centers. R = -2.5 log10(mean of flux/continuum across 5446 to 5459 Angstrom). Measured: -0.04 mag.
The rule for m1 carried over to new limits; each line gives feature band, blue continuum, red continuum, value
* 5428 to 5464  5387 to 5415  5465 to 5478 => -1.8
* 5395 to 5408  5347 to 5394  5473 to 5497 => 1.0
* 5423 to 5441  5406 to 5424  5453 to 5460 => -0.7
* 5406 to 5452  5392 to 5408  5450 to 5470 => -1.0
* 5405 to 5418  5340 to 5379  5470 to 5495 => 0.8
